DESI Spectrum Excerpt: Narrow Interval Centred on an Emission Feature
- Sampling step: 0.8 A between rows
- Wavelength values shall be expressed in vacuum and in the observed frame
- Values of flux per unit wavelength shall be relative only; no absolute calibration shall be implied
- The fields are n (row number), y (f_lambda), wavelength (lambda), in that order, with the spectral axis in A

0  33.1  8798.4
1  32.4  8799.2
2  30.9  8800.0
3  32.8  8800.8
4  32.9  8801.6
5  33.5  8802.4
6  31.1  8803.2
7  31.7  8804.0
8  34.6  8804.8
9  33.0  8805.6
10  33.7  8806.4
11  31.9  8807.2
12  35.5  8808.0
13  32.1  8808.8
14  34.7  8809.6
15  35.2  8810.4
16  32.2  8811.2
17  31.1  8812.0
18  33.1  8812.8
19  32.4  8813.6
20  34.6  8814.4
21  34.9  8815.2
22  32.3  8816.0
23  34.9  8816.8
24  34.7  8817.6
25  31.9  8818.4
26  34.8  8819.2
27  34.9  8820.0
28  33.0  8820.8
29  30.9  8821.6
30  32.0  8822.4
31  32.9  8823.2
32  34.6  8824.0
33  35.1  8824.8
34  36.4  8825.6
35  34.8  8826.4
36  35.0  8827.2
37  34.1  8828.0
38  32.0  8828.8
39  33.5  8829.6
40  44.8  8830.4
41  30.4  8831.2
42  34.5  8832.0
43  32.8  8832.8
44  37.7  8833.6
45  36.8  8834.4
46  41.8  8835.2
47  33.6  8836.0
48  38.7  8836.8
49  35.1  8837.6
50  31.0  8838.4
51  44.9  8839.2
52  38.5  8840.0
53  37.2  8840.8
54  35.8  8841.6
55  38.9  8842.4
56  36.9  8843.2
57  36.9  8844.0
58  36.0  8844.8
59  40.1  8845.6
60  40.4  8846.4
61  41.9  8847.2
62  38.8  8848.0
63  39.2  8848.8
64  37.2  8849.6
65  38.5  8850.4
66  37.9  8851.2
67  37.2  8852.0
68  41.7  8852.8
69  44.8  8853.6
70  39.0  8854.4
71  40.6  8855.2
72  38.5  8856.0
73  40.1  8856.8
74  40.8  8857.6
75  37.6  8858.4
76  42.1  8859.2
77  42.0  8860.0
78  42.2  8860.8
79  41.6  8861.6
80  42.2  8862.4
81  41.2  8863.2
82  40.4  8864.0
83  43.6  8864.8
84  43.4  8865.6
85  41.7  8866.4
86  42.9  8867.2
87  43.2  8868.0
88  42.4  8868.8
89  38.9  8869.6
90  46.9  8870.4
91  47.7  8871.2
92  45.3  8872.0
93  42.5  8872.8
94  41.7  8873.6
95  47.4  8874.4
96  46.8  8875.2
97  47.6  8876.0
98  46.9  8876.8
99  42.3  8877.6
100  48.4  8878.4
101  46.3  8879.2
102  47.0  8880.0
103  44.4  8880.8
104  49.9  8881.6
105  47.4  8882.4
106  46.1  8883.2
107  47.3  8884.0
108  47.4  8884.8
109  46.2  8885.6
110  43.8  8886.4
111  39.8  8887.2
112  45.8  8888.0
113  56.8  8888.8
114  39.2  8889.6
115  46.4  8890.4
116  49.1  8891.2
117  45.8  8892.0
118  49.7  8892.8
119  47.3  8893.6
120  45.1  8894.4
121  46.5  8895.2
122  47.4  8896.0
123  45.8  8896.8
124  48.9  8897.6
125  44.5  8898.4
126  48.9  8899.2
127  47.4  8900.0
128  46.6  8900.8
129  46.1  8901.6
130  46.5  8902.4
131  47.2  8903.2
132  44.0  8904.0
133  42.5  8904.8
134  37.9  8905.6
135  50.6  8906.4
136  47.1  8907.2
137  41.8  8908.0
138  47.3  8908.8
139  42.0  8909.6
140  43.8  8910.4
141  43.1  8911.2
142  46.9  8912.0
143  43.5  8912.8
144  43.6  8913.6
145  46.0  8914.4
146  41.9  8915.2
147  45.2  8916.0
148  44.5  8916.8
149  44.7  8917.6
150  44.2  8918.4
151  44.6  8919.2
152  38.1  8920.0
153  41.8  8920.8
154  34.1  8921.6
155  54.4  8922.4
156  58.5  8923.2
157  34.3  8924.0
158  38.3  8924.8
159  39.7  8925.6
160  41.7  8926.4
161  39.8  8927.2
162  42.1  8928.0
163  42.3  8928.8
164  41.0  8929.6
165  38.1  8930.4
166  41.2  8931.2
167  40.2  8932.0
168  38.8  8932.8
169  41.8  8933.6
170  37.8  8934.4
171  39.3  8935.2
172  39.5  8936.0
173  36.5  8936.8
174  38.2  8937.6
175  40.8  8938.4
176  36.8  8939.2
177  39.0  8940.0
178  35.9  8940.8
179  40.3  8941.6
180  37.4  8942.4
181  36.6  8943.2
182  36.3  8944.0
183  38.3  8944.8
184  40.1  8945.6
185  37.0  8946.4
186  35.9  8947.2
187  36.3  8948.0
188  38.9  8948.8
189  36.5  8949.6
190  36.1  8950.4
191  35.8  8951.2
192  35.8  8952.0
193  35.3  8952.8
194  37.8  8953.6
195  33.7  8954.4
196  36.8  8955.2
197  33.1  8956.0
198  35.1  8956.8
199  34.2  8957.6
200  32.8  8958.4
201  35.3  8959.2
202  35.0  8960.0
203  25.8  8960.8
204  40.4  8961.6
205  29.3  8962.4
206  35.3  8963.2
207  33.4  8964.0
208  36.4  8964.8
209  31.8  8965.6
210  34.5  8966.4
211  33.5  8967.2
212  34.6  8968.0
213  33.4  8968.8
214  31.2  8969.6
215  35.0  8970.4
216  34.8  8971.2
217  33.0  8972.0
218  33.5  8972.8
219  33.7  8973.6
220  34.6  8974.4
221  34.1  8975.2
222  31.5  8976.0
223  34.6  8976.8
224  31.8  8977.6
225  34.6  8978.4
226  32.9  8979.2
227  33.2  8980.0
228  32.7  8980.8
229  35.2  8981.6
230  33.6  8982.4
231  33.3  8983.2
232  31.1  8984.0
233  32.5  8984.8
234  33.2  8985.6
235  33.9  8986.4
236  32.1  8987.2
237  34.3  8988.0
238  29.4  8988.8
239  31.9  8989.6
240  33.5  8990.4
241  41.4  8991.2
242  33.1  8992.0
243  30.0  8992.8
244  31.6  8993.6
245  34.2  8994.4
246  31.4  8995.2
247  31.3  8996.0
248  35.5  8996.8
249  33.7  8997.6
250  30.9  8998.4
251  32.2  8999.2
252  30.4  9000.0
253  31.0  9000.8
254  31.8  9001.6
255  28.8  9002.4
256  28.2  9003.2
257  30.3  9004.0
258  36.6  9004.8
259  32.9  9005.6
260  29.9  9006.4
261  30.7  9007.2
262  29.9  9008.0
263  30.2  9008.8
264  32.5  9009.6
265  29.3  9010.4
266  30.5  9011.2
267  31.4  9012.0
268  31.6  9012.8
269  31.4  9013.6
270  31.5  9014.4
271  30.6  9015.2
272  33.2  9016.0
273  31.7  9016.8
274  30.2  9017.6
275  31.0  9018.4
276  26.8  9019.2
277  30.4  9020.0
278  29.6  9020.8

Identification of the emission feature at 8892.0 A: Mg II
